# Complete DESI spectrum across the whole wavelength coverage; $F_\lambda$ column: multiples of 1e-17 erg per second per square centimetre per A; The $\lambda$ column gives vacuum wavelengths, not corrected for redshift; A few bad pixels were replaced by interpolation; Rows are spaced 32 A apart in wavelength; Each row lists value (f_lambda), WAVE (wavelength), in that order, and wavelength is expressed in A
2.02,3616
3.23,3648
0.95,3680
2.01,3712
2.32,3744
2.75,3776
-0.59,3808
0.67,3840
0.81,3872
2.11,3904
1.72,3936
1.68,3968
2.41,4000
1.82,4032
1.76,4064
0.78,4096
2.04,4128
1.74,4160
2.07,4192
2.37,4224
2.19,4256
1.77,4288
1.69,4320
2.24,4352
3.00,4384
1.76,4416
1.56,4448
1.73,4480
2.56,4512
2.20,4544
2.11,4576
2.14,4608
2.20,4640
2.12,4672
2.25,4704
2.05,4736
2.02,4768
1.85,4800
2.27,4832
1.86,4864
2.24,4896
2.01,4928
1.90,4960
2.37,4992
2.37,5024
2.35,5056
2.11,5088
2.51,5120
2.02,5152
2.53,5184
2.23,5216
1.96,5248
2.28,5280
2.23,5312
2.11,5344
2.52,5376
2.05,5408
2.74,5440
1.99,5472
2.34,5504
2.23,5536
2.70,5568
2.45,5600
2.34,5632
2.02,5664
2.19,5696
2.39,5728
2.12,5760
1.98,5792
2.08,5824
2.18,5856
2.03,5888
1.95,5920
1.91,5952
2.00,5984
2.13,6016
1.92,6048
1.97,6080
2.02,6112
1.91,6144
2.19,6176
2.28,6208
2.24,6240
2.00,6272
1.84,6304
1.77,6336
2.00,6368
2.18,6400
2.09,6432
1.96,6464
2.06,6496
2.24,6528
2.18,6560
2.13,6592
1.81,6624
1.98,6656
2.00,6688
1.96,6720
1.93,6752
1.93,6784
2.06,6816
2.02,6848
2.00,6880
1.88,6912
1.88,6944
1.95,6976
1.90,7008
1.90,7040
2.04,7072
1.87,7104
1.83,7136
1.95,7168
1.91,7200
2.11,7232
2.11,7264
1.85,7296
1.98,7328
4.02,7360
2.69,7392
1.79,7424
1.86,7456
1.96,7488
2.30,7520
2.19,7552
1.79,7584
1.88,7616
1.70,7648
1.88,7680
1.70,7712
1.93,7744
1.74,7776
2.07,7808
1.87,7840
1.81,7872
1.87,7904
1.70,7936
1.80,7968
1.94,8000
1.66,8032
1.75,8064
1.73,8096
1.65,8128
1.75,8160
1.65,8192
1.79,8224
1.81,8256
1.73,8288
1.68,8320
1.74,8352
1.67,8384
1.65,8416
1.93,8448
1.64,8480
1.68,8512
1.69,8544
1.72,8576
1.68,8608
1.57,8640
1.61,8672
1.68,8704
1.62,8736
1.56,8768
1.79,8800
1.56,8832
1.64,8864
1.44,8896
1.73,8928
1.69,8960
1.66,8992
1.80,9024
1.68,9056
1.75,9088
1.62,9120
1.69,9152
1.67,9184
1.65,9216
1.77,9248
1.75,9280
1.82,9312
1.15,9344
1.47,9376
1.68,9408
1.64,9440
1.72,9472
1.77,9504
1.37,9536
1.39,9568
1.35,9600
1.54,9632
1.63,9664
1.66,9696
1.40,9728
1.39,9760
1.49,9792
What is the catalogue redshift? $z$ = 0.12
